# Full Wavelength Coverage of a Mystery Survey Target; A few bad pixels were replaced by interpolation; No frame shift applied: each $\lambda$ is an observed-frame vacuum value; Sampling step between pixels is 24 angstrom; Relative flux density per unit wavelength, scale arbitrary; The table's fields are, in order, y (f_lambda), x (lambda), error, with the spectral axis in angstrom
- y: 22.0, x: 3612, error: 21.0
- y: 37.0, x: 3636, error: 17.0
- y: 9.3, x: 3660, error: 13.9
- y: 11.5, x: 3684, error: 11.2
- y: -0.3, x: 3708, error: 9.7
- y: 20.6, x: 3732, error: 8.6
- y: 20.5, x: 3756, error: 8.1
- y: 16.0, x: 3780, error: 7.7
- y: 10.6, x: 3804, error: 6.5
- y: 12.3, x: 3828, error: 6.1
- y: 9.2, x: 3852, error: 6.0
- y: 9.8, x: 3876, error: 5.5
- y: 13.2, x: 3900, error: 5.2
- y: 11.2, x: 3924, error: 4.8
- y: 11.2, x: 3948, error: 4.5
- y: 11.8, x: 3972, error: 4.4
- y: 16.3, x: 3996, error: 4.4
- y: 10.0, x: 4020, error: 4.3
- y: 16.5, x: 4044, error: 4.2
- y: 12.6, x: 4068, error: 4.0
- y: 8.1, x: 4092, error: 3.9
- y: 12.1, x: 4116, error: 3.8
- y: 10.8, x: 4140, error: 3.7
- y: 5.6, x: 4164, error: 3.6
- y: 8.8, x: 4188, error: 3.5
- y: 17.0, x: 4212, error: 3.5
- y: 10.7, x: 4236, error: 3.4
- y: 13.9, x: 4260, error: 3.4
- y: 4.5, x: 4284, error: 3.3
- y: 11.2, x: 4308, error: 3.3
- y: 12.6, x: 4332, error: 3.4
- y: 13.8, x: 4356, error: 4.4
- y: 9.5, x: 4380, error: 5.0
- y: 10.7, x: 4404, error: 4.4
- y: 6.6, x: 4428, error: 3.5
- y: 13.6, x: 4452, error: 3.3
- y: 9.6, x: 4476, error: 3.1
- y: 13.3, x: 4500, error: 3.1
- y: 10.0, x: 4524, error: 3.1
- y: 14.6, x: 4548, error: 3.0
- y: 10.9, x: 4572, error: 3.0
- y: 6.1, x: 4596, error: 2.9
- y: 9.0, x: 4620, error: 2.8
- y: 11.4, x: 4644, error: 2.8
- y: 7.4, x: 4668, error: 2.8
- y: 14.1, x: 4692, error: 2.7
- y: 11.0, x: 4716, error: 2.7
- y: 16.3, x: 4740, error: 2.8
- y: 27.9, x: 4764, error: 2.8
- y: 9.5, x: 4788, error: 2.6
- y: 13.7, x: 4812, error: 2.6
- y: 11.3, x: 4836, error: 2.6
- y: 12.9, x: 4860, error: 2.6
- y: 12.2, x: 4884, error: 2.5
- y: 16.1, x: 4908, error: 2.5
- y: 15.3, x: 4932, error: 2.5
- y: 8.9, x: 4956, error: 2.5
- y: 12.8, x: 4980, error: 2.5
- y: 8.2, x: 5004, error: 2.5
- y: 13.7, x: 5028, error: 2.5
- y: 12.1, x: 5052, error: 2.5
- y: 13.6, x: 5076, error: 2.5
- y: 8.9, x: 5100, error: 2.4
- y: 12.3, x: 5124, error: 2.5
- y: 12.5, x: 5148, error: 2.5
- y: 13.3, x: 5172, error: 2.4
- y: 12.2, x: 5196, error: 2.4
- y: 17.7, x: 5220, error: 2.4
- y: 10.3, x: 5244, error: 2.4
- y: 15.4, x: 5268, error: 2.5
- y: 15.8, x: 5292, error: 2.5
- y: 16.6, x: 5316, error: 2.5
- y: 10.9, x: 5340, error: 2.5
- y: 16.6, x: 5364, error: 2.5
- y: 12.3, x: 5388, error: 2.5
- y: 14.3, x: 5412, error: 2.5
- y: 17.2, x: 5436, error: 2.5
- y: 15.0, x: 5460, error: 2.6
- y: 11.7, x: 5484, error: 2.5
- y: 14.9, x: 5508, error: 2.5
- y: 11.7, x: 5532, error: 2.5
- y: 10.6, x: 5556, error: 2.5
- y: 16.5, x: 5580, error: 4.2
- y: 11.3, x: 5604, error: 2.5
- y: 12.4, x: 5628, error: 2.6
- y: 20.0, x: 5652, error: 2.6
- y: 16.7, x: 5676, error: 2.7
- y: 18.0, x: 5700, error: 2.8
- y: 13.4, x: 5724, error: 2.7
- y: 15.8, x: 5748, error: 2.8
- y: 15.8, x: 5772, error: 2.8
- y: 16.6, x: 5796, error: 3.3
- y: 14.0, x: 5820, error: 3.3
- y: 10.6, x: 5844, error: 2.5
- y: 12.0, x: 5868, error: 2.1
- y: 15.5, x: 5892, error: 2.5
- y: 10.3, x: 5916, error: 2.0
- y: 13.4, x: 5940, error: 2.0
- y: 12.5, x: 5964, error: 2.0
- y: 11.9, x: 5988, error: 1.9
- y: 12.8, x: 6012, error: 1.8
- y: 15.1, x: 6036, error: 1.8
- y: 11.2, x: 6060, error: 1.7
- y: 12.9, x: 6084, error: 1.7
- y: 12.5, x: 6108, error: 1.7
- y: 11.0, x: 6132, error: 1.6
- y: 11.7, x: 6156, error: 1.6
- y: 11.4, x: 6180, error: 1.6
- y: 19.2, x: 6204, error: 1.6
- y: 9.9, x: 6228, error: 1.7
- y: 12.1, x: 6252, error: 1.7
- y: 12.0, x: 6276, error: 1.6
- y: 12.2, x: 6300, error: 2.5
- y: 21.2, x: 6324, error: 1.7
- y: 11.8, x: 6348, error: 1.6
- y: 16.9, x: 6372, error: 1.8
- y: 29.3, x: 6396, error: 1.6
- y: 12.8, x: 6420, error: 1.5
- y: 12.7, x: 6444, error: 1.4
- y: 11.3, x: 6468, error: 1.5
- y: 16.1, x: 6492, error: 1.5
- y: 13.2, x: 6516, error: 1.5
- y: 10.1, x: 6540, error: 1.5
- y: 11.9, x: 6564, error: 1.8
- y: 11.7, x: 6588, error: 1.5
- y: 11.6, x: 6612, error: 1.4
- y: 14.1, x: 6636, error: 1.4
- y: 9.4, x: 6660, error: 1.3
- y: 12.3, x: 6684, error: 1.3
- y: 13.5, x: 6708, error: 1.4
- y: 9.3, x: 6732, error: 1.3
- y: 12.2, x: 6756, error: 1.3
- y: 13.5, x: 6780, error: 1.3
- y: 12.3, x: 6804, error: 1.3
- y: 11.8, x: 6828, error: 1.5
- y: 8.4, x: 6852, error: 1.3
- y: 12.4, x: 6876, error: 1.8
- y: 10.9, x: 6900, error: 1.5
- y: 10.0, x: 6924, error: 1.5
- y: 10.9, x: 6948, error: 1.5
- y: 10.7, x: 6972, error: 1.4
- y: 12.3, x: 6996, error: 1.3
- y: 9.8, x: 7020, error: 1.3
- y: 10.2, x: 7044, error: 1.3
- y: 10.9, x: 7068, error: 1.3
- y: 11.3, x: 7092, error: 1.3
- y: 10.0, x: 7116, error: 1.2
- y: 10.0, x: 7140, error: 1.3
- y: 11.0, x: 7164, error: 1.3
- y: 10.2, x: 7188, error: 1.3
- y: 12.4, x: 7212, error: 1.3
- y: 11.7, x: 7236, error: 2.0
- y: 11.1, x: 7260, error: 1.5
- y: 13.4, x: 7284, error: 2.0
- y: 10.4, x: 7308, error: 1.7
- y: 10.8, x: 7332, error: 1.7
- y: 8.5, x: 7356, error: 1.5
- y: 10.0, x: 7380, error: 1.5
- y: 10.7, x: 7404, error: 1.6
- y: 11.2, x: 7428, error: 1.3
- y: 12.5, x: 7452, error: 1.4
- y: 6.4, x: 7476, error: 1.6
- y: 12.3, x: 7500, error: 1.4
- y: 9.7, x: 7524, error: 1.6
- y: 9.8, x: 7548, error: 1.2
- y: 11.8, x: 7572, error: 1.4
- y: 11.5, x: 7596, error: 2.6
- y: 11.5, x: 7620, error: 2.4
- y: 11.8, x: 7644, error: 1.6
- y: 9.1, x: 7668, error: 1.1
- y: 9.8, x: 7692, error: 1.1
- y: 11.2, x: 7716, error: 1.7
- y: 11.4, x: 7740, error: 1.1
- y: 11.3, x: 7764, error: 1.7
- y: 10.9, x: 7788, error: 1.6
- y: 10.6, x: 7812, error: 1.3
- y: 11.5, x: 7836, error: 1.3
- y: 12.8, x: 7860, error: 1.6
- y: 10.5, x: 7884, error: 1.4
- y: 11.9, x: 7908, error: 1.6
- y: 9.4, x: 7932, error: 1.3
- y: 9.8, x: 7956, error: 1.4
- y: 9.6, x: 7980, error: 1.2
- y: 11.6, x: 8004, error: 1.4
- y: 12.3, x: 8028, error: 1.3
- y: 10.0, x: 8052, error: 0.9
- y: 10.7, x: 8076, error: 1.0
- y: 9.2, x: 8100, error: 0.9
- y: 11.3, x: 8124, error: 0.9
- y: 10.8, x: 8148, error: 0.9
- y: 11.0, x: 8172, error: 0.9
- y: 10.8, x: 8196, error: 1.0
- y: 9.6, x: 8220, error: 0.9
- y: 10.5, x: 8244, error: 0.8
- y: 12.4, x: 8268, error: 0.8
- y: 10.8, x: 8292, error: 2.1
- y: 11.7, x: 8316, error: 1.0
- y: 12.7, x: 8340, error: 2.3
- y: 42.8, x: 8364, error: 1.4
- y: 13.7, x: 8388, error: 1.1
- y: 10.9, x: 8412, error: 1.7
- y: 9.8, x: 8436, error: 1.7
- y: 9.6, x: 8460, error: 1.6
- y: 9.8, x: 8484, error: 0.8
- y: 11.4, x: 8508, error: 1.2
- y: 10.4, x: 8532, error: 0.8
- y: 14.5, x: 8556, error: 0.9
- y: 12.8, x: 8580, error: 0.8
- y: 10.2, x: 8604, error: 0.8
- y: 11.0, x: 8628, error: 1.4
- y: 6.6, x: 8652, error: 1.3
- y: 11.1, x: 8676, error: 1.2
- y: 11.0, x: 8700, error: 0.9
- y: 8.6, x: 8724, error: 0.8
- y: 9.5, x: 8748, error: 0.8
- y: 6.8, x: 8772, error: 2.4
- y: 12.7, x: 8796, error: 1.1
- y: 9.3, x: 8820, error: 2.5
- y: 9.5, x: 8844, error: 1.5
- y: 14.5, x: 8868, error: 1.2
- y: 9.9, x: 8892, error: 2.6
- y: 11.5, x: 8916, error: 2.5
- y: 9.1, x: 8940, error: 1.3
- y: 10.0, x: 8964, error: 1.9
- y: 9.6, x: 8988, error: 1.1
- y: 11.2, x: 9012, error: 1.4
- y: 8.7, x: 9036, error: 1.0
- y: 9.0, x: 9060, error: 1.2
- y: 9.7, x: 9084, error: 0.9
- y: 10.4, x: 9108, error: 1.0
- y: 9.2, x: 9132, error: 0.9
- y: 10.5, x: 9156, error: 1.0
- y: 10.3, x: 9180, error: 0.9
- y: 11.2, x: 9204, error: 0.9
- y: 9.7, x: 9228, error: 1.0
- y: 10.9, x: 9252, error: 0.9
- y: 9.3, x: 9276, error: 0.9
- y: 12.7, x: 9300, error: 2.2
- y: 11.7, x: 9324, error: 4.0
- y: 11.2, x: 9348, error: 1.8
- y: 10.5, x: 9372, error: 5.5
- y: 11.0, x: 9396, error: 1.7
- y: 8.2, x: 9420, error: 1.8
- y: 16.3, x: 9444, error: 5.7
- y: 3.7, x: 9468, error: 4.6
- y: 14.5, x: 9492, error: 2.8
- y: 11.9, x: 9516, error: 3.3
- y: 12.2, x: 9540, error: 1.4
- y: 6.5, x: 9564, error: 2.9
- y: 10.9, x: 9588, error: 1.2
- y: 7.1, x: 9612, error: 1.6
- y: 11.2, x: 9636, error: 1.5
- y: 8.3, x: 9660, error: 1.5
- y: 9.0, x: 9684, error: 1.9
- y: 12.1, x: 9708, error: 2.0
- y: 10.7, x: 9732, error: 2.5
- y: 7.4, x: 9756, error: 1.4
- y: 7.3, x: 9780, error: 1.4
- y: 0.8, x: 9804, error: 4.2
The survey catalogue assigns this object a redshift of 0.27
